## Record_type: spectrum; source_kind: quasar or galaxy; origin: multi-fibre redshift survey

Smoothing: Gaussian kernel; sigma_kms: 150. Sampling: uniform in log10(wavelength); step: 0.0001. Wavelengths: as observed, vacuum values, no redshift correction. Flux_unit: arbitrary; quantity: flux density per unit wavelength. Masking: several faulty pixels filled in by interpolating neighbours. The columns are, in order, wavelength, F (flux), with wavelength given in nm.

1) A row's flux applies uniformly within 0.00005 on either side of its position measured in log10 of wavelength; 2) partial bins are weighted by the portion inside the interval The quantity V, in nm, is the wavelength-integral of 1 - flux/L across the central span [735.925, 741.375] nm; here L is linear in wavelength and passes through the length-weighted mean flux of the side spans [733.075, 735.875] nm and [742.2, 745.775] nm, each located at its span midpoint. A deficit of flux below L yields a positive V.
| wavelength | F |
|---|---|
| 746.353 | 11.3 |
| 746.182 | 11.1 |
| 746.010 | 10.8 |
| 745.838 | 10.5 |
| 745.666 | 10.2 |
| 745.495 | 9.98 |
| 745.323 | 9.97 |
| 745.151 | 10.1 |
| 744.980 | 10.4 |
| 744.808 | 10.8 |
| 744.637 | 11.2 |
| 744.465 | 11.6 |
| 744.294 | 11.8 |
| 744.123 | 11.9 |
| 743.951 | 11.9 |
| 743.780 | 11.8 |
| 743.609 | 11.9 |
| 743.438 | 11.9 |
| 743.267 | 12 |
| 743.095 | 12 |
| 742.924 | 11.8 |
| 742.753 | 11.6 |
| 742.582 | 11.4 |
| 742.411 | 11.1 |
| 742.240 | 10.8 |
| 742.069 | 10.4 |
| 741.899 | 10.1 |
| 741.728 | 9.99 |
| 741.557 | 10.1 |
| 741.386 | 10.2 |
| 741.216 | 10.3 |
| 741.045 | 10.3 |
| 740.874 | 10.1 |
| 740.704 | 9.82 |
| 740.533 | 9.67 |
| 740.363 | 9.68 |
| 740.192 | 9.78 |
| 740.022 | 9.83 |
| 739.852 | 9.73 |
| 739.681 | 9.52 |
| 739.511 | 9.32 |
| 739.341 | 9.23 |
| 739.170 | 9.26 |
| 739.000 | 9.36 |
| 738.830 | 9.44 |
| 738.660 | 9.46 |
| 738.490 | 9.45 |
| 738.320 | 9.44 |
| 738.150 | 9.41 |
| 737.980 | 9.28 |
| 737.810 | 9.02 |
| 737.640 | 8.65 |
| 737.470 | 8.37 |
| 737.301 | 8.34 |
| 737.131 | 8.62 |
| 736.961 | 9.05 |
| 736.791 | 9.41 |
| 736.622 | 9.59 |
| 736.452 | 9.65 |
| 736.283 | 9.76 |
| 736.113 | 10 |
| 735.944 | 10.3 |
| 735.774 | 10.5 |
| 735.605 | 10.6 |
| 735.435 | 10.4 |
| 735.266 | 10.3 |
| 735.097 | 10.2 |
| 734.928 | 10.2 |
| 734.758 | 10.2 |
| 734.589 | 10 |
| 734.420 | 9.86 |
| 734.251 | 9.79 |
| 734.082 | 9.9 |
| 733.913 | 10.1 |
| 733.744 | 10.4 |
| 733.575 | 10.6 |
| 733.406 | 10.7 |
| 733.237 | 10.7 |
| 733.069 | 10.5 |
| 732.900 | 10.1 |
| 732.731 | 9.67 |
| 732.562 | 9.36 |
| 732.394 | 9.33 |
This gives 0.63 nm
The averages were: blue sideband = 10.3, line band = 9.47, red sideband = 11.2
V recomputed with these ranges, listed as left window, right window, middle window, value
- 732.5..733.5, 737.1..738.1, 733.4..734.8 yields -0.04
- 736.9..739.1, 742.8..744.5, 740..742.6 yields 0.12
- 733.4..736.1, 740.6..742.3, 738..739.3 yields 0.10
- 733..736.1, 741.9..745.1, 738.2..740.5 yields 0.29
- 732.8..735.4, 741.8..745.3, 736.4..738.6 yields 0.32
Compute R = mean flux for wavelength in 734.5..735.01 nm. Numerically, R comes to 10.1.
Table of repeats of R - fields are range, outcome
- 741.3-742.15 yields 10.2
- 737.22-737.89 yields 8.6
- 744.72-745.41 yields 10.3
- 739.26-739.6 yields 9.29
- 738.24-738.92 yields 9.45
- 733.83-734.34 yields 9.93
